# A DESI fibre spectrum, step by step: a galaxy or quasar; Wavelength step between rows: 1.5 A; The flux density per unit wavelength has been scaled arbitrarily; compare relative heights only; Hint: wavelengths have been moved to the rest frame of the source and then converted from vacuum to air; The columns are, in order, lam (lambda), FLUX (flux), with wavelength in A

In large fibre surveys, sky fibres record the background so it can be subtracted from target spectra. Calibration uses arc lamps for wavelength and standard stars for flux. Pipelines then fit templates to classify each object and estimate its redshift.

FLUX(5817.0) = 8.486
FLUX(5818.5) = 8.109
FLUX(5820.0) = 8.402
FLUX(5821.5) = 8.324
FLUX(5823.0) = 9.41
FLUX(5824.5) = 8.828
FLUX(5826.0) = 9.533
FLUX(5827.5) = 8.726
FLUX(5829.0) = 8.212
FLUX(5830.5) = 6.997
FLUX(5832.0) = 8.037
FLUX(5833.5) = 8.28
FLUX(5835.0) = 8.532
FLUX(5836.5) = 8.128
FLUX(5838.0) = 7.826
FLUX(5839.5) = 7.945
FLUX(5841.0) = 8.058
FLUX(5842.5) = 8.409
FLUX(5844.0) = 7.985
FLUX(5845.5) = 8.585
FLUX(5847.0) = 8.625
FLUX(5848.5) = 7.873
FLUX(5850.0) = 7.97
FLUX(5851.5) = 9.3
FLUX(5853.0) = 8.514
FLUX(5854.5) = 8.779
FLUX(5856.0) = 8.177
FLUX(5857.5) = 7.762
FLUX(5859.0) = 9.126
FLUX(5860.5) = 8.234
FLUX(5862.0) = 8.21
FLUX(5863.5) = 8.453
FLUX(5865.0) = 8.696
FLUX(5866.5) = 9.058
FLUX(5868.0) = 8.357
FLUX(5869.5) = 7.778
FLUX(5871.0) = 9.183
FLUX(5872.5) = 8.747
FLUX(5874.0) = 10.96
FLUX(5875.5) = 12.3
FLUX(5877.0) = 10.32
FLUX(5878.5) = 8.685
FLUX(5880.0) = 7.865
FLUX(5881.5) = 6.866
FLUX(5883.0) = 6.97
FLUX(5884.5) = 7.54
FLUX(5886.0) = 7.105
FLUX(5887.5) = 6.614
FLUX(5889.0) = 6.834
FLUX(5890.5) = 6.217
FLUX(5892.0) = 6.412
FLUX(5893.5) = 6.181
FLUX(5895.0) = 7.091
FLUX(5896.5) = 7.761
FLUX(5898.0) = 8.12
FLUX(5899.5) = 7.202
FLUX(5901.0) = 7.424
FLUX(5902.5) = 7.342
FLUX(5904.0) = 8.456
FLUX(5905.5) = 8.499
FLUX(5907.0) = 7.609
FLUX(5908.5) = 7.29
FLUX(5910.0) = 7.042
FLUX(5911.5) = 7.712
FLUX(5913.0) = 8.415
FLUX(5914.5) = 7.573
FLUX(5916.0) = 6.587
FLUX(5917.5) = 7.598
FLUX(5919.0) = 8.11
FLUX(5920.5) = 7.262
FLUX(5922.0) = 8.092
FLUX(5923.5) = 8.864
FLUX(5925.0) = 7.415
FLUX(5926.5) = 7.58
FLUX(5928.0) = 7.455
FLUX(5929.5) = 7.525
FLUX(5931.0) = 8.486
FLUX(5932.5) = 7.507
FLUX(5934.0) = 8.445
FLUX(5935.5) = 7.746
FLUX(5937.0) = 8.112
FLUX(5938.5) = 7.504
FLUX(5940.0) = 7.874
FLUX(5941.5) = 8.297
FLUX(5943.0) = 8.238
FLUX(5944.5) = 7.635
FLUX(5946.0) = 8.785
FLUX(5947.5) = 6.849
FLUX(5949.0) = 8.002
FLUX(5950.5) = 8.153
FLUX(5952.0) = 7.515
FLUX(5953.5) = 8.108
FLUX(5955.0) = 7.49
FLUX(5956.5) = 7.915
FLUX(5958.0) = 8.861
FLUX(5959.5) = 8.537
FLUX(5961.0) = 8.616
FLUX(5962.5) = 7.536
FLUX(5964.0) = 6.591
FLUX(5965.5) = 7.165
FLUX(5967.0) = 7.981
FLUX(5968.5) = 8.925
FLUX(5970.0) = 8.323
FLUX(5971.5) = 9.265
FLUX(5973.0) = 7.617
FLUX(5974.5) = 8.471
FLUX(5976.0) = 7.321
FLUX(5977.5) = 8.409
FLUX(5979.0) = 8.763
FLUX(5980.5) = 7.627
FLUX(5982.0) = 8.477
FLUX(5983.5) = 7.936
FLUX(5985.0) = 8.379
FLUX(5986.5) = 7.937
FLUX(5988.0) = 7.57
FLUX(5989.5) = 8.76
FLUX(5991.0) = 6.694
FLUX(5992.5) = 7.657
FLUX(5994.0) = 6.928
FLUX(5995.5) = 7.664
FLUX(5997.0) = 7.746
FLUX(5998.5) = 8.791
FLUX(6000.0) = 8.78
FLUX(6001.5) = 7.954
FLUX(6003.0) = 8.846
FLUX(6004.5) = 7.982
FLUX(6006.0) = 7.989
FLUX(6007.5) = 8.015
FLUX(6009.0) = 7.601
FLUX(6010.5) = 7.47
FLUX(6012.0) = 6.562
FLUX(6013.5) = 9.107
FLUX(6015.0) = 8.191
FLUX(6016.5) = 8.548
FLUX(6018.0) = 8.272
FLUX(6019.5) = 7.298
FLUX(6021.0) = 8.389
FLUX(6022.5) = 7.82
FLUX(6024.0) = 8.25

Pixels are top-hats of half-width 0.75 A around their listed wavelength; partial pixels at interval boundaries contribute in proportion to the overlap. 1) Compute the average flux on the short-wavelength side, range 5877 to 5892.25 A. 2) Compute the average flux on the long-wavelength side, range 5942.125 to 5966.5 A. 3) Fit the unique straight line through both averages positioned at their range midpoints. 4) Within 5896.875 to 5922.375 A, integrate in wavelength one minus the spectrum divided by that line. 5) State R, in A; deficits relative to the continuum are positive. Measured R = -0.5 A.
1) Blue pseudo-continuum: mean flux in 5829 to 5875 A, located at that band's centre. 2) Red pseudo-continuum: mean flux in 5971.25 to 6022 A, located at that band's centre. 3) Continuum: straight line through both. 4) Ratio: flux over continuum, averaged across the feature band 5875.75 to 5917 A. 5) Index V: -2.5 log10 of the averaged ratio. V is 0.11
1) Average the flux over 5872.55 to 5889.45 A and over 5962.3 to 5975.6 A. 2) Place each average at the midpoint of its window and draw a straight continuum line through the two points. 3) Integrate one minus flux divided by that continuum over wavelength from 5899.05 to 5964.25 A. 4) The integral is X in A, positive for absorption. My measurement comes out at 2.70 A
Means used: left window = 8.41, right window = 7.99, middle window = 7.83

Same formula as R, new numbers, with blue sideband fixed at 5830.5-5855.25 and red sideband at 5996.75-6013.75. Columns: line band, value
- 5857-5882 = -2.0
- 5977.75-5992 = 0.1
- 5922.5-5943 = 0.6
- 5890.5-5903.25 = 1.6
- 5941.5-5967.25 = 0.7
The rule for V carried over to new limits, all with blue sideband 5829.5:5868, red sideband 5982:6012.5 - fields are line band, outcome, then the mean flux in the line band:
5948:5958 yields 0.01 mag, 7.91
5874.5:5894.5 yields 0.07 mag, 7.72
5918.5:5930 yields 0.04 mag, 7.79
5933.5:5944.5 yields 0.01 mag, 7.99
